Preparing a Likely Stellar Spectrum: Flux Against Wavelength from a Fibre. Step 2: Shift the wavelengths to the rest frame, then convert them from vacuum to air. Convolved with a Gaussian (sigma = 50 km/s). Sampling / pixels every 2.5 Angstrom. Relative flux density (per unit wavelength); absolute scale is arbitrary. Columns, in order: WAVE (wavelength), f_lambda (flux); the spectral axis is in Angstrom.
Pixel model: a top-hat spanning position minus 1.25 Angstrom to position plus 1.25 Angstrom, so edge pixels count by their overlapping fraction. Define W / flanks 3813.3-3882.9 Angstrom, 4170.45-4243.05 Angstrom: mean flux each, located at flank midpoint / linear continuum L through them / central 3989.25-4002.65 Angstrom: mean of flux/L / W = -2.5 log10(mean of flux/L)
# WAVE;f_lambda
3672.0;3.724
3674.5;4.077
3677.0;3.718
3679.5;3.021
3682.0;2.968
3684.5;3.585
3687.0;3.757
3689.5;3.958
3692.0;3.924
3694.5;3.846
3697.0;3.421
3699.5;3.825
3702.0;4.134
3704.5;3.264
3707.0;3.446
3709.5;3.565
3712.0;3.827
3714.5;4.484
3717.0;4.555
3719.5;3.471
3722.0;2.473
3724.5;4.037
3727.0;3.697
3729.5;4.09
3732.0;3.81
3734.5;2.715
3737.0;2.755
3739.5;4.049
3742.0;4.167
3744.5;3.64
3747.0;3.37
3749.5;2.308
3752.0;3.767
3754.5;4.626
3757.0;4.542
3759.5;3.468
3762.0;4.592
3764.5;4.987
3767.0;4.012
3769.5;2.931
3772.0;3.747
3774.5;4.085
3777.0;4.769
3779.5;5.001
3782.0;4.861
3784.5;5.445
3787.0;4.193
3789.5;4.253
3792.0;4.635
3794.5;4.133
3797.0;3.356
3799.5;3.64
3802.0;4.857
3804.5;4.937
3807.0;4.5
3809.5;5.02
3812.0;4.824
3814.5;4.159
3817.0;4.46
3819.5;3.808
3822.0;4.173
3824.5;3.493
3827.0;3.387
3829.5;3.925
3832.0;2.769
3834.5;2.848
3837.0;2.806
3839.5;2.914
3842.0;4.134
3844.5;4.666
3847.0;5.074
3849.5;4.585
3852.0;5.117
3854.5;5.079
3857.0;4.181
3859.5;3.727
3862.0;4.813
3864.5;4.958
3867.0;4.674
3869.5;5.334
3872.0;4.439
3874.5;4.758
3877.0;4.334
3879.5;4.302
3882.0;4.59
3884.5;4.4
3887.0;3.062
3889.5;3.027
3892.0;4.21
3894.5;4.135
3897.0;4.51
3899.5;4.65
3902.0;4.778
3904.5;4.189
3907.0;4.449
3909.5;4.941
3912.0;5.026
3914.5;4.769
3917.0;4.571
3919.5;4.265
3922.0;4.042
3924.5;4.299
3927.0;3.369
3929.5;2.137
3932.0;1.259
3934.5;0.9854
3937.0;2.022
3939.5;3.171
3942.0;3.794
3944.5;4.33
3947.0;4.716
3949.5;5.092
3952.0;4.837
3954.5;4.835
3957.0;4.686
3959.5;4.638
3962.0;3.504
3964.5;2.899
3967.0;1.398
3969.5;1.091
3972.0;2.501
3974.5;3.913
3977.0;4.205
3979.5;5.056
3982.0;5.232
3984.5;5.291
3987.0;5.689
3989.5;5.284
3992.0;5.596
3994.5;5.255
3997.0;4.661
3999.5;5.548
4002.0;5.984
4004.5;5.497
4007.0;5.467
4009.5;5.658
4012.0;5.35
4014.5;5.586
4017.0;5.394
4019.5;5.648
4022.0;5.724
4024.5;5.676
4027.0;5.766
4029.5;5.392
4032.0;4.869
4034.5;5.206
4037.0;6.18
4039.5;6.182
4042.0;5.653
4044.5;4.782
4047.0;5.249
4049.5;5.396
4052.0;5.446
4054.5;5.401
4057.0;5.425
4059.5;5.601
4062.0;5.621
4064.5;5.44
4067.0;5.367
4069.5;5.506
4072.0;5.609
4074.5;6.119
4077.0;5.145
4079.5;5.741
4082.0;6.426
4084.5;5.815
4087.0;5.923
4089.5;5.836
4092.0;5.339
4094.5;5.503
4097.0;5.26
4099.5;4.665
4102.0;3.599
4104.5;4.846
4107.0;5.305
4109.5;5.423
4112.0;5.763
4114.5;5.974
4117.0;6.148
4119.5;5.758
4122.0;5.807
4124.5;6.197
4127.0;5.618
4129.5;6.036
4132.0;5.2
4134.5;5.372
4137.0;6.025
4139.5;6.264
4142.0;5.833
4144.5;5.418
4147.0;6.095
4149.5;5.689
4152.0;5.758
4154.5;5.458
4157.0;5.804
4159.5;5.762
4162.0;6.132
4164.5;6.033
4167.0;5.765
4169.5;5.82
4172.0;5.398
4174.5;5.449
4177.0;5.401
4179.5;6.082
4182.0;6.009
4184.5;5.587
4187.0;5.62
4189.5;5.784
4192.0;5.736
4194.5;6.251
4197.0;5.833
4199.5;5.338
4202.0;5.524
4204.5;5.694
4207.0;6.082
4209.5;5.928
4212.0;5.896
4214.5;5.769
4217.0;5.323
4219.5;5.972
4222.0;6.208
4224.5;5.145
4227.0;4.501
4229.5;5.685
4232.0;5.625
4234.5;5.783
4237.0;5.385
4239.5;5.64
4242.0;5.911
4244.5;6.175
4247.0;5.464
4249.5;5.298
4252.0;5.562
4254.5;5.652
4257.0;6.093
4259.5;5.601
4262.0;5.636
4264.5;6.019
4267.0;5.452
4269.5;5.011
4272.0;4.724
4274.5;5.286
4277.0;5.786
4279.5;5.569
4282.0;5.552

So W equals -0.12 mag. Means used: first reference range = 4.19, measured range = 5.37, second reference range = 5.67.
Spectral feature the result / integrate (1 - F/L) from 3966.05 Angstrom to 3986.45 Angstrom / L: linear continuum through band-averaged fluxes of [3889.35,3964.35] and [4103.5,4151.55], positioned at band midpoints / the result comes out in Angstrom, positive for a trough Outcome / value 3.4 Angstrom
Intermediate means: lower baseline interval 3.97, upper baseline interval 5.73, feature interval 3.69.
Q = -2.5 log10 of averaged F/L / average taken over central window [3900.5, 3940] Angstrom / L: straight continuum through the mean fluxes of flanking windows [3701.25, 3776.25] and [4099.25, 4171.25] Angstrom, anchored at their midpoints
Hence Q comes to 0.251 mag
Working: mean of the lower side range 3.76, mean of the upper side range 5.65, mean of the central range 3.66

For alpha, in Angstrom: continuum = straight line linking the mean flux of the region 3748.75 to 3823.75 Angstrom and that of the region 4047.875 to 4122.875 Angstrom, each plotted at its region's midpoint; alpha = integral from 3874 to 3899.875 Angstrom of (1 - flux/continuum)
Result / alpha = 2.99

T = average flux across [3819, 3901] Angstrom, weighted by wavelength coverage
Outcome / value 4.15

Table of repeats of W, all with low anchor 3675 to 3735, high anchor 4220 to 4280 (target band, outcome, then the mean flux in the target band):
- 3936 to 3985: 0.18 mag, 3.85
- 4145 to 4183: -0.10 mag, 5.77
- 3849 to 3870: -0.12 mag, 4.7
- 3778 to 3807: -0.13 mag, 4.49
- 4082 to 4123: -0.09 mag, 5.46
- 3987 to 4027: -0.17 mag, 5.5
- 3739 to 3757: 0.02 mag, 3.75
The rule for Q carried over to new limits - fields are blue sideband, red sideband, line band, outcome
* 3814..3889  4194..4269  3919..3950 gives 0.34 mag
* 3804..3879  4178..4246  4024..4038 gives -0.10 mag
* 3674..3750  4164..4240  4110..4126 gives -0.11 mag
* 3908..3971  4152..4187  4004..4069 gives -0.22 mag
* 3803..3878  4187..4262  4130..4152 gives -0.07 mag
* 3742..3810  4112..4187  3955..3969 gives 0.42 mag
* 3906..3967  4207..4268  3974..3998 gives -0.22 mag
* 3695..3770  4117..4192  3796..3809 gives -0.06 mag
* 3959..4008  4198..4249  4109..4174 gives -0.11 mag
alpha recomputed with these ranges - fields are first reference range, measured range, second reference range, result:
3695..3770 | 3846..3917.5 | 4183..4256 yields -2.8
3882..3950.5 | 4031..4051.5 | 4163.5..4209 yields -3.1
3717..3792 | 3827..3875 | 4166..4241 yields 1.2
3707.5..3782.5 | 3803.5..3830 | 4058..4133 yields -0.2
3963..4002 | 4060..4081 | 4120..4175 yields -2.1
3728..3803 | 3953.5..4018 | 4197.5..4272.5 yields 2.2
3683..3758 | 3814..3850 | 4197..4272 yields 2.9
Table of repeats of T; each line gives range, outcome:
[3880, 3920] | 4.35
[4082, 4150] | 5.6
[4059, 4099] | 5.62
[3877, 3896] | 3.99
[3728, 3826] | 4.1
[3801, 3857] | 4.16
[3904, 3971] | 3.67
